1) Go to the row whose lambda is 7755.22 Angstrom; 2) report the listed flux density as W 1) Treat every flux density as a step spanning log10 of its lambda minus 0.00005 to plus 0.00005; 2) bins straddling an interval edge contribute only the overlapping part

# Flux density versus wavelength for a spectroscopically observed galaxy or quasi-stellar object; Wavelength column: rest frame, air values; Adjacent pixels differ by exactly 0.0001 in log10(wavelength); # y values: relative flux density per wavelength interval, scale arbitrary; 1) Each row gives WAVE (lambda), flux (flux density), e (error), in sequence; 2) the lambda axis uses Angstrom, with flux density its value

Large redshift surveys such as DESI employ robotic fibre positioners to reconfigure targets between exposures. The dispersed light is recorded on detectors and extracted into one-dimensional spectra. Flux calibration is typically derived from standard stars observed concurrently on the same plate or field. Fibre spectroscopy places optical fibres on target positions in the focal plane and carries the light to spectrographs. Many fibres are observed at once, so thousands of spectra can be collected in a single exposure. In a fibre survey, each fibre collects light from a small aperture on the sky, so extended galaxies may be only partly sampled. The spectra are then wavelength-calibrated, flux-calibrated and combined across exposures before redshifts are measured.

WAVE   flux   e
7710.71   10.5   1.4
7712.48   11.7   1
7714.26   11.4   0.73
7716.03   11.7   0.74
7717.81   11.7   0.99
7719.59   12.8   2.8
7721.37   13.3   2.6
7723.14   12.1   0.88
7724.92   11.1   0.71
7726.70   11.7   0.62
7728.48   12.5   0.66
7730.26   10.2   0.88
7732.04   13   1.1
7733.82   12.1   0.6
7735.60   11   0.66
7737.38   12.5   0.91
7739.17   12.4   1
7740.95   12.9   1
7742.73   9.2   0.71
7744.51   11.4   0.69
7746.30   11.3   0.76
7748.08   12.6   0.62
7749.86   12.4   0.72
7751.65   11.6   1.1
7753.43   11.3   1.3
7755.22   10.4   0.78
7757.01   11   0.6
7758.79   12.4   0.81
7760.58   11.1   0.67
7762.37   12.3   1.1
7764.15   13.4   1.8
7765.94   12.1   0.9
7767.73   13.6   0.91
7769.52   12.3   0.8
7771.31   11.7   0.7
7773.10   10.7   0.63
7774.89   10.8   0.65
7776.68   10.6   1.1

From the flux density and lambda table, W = 10.4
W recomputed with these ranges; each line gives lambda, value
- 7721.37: 13.3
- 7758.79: 12.4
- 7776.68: 10.6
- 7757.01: 11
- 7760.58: 11.1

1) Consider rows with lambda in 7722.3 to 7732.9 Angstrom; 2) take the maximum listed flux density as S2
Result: 13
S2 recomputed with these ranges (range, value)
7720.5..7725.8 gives 13.3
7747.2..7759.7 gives 12.6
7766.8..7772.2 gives 13.6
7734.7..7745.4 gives 12.9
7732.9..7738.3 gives 12.5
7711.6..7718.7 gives 11.7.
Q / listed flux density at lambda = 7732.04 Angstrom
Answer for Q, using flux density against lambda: 13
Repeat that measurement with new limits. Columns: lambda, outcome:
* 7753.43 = 11.3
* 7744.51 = 11.4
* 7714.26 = 11.4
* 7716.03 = 11.7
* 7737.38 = 12.5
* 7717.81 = 11.7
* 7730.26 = 10.2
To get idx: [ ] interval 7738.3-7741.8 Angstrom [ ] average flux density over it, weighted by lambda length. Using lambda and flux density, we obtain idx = 12.7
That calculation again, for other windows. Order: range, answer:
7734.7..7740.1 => 12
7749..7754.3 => 11.8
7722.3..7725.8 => 11.6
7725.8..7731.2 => 11.5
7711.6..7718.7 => 11.6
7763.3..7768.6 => 13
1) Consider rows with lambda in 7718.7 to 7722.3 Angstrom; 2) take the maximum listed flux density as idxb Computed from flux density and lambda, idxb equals 13.3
